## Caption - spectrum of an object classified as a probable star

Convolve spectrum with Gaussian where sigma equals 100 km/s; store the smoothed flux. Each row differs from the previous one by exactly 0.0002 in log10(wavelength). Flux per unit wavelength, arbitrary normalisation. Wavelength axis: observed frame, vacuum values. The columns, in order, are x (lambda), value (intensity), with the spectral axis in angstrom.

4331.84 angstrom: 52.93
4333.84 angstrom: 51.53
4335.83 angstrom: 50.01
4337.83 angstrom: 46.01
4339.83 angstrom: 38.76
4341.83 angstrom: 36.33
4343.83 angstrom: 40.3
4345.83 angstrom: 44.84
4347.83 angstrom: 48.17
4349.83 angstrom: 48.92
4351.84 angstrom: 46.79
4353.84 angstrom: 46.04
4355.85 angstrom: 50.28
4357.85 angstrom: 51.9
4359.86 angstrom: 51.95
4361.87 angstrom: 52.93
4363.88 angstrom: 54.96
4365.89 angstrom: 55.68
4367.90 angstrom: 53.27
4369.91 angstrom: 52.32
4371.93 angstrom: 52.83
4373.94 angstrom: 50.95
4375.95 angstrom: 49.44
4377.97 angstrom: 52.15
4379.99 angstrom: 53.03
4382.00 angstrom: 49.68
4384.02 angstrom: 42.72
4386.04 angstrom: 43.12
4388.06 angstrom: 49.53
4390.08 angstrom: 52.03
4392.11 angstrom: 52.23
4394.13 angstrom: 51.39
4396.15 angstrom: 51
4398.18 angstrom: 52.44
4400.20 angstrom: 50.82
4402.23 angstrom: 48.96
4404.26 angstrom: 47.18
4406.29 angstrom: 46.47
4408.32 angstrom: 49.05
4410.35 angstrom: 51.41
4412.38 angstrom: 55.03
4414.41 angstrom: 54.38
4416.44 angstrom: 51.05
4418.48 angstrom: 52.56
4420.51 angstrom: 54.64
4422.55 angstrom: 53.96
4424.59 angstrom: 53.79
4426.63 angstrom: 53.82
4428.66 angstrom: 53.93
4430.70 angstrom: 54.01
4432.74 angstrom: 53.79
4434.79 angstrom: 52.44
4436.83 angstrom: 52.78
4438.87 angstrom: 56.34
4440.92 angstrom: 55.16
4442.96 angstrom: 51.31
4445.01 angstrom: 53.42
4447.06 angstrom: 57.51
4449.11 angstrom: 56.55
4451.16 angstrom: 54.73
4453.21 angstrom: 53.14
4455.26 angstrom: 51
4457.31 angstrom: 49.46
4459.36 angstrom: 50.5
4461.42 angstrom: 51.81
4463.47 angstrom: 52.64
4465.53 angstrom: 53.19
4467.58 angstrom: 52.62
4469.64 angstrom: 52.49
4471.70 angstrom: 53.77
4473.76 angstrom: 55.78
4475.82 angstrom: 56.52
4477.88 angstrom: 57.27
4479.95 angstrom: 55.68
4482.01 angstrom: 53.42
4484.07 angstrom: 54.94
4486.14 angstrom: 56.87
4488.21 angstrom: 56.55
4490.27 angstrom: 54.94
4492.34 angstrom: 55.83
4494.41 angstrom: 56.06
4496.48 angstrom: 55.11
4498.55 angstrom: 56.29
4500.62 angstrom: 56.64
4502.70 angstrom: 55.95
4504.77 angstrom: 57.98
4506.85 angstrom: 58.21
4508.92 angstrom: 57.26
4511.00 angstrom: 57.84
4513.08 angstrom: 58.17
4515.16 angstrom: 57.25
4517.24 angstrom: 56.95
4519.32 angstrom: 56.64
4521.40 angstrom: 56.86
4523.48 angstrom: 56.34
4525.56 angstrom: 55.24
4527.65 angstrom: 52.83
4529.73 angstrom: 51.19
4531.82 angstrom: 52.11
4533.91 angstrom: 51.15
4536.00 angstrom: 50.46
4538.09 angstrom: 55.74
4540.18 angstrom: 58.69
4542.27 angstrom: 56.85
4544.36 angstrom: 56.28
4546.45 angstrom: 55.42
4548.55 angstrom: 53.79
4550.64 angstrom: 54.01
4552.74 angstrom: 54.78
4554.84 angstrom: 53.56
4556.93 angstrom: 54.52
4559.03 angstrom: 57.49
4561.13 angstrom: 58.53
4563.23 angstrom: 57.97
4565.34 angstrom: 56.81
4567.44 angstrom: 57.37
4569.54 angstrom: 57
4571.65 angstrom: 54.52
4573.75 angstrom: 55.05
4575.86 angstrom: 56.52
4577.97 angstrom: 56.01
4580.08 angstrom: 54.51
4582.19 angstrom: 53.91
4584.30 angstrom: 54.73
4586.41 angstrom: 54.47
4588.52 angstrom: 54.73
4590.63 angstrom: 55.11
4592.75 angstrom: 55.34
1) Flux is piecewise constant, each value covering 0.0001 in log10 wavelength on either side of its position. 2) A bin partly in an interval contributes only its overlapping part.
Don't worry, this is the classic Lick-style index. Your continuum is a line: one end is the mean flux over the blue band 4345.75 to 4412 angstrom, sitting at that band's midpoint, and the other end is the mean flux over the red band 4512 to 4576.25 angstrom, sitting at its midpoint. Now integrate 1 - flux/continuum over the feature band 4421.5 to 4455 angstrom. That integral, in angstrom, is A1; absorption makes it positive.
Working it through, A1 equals -1.3 angstrom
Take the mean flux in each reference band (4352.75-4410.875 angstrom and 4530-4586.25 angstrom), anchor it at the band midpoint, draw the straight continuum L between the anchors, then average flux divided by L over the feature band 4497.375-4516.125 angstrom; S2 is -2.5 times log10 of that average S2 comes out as -0.07 mag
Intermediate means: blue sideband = 50.5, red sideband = 55.2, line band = 57.3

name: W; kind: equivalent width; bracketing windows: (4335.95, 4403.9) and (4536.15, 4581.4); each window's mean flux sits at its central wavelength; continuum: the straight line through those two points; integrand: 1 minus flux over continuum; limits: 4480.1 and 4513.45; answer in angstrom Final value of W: -1.7 angstrom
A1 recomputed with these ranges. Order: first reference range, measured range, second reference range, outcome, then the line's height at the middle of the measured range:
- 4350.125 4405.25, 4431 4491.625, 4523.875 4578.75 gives -1.4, 52.8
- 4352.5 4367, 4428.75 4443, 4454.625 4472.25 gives -0.5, 51.9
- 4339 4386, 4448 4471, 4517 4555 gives -0.2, 52.1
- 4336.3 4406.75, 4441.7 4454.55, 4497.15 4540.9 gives -0.5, 52.5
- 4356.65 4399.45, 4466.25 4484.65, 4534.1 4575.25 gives -0.4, 53.7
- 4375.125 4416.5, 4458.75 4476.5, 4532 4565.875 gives -0.2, 52.5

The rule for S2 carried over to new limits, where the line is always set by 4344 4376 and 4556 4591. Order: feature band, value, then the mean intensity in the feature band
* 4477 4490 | -0.04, 55.7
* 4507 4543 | -0.02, 55.4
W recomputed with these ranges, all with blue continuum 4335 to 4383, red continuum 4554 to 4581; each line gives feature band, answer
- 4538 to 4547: -0.2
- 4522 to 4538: 0.5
